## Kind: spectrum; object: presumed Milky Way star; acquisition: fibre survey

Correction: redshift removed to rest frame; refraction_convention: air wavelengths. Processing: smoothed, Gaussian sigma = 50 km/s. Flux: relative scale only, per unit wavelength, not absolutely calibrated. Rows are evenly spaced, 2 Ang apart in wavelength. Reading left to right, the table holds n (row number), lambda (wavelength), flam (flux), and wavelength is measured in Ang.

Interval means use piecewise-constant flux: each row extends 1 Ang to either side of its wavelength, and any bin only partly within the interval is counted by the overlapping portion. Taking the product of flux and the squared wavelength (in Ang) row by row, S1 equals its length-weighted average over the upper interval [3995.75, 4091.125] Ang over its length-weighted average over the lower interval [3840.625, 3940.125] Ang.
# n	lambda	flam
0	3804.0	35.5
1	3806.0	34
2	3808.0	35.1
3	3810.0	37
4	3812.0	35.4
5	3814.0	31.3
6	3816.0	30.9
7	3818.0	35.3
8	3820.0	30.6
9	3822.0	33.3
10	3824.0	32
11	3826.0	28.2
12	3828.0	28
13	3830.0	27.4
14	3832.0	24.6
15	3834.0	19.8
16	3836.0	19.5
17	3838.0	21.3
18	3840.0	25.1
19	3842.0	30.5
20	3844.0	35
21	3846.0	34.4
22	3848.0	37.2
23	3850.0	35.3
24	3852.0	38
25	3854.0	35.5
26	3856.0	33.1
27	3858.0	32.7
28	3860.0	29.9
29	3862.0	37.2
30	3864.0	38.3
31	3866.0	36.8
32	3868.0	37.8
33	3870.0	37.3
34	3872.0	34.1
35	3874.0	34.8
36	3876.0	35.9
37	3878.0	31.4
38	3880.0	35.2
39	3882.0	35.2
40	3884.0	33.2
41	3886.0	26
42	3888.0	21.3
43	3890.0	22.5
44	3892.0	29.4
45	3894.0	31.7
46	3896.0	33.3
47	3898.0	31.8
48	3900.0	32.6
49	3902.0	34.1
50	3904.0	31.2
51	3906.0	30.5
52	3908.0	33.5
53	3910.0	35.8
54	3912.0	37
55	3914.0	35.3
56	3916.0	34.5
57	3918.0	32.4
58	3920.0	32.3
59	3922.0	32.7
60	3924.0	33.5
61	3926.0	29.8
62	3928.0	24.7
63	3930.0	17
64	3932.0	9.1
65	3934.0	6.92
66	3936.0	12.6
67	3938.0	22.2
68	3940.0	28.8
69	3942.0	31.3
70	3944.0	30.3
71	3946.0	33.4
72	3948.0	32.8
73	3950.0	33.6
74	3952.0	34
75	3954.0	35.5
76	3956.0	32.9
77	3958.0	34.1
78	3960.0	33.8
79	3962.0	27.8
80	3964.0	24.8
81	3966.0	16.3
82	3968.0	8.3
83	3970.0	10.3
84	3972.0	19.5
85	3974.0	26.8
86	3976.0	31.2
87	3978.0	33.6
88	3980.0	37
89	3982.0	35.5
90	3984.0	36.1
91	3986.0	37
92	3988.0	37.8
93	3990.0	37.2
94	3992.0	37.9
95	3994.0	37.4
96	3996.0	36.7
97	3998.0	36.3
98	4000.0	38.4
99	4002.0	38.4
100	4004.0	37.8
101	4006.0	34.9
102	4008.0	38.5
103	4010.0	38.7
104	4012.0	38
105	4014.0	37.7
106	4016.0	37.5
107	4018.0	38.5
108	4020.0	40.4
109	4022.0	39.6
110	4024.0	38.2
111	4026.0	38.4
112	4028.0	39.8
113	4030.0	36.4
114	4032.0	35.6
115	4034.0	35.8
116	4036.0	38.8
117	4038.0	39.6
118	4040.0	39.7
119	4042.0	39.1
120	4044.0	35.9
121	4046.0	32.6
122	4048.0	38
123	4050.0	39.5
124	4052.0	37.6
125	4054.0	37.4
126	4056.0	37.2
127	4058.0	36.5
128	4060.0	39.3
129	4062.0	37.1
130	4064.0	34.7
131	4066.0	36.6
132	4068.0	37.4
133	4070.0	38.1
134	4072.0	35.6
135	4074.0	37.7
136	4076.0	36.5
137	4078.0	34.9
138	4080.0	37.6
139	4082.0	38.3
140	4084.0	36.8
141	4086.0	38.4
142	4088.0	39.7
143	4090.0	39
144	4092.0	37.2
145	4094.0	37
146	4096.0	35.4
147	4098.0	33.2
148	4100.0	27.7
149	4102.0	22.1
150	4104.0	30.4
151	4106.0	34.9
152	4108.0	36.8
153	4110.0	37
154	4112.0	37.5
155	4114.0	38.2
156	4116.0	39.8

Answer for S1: 1.3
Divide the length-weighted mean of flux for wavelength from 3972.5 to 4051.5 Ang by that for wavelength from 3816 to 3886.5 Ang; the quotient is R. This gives 1.2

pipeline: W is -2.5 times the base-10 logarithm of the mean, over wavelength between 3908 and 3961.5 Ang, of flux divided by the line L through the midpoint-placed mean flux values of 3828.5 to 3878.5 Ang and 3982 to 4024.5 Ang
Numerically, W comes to 0.20 mag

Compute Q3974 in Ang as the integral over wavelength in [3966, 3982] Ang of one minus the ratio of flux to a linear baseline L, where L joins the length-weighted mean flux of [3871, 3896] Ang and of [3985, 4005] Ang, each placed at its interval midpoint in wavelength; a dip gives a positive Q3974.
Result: 5.4 Ang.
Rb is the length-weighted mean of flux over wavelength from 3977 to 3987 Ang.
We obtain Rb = 35.8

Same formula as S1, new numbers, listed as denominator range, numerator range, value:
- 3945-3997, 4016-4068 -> 1.27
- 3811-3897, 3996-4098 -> 1.31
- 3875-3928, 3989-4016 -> 1.24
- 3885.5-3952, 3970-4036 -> 1.31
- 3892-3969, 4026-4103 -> 1.36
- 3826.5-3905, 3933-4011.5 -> 1.03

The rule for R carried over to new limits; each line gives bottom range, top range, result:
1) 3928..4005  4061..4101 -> 1.25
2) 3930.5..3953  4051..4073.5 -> 1.49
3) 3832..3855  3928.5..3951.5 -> 0.79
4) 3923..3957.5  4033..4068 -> 1.41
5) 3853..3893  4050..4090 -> 1.14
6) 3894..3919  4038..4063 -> 1.12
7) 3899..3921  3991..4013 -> 1.12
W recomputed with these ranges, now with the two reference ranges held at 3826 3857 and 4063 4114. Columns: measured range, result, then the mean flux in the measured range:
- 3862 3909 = -0.067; 32.6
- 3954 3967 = 0.130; 28.8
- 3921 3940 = 0.430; 21.4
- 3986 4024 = -0.129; 37.9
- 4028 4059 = -0.085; 37.4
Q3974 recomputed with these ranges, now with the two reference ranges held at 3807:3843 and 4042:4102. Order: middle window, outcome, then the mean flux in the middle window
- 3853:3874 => -3.4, 35.2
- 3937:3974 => 6.5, 27.2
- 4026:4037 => -0.7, 37.4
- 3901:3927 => -1.2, 33.3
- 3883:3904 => 1.0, 29.7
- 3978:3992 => -1.1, 36.6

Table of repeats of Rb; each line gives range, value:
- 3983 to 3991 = 37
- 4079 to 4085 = 37.6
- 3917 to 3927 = 32.1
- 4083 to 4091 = 38.5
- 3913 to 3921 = 33.6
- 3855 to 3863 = 33.2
